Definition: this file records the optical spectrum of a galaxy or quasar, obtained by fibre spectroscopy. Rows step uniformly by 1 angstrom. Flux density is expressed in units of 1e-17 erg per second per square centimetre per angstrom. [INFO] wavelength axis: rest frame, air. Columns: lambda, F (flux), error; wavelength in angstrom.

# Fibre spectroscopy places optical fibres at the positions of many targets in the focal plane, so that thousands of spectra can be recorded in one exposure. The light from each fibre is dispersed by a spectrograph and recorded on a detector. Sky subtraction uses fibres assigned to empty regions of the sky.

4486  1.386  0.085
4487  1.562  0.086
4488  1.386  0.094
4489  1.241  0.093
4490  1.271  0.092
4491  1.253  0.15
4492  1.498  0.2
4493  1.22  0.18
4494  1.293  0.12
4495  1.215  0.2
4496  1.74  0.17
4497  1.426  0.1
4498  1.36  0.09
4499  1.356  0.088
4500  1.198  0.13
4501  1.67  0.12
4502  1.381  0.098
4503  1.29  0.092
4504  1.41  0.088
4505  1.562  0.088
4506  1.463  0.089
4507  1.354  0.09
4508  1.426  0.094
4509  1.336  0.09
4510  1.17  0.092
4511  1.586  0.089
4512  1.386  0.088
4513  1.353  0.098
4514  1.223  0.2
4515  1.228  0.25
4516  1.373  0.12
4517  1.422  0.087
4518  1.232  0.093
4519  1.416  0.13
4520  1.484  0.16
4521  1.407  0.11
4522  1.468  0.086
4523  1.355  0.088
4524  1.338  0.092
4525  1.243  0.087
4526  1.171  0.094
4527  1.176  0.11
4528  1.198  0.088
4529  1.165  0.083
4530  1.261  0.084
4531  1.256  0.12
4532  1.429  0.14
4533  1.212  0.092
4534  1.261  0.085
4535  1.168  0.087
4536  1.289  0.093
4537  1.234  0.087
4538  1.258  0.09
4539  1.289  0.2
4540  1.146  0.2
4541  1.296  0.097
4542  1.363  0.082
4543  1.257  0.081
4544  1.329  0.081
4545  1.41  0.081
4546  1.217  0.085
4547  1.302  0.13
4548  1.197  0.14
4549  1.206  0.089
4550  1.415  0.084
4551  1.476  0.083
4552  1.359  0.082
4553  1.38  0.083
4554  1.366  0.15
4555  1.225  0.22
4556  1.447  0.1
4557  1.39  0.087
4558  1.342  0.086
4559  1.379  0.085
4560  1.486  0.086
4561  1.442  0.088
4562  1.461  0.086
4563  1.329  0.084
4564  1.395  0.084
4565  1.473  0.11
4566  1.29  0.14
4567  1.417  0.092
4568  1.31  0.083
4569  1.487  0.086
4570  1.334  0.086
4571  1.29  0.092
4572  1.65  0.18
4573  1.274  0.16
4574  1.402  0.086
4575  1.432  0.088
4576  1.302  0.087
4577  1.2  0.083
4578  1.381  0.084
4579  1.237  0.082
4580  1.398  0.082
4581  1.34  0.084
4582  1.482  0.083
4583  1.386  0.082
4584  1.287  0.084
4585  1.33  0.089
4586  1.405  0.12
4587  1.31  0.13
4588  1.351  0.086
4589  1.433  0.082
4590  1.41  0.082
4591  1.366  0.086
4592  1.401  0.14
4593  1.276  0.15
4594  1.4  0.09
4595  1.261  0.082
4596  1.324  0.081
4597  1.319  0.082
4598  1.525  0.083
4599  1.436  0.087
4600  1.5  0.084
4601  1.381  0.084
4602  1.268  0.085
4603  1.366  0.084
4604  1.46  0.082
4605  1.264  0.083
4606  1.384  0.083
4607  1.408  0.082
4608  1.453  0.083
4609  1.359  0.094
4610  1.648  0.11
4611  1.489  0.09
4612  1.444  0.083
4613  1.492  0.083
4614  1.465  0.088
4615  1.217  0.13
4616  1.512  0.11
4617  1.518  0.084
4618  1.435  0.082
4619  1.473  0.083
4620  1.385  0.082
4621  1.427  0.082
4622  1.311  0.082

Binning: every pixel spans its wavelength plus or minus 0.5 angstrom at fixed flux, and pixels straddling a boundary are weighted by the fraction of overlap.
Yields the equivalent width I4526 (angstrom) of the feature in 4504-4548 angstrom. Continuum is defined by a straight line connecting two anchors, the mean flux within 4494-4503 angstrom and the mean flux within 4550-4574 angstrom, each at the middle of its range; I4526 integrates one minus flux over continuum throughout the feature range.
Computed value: 2.7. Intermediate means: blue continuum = 1.4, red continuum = 1.39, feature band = 1.31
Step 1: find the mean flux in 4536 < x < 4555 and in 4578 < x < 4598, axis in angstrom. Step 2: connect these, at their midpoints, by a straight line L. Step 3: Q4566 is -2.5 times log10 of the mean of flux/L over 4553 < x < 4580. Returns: -0.04 mag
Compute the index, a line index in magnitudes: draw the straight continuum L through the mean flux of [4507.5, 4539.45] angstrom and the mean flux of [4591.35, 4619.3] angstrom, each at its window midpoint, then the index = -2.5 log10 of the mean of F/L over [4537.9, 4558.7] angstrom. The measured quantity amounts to 0.02 mag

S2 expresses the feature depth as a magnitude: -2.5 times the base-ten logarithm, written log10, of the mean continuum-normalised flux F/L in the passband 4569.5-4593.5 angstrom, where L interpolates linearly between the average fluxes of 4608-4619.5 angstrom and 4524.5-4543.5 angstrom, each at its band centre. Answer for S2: 0.01 mag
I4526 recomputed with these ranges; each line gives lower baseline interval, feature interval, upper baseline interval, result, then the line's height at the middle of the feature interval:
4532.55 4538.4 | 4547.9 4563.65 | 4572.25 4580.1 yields -1.1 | 1.29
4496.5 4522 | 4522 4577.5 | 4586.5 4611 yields 2.4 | 1.39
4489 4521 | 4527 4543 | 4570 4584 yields 1.4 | 1.37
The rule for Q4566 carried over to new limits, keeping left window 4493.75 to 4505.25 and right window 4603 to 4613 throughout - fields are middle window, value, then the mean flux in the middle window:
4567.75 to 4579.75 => 0.05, 1.36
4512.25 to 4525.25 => 0.05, 1.35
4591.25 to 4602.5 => 0.05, 1.37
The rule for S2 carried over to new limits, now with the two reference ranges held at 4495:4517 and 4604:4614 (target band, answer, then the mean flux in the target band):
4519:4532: 0.078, 1.3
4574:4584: 0.059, 1.35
